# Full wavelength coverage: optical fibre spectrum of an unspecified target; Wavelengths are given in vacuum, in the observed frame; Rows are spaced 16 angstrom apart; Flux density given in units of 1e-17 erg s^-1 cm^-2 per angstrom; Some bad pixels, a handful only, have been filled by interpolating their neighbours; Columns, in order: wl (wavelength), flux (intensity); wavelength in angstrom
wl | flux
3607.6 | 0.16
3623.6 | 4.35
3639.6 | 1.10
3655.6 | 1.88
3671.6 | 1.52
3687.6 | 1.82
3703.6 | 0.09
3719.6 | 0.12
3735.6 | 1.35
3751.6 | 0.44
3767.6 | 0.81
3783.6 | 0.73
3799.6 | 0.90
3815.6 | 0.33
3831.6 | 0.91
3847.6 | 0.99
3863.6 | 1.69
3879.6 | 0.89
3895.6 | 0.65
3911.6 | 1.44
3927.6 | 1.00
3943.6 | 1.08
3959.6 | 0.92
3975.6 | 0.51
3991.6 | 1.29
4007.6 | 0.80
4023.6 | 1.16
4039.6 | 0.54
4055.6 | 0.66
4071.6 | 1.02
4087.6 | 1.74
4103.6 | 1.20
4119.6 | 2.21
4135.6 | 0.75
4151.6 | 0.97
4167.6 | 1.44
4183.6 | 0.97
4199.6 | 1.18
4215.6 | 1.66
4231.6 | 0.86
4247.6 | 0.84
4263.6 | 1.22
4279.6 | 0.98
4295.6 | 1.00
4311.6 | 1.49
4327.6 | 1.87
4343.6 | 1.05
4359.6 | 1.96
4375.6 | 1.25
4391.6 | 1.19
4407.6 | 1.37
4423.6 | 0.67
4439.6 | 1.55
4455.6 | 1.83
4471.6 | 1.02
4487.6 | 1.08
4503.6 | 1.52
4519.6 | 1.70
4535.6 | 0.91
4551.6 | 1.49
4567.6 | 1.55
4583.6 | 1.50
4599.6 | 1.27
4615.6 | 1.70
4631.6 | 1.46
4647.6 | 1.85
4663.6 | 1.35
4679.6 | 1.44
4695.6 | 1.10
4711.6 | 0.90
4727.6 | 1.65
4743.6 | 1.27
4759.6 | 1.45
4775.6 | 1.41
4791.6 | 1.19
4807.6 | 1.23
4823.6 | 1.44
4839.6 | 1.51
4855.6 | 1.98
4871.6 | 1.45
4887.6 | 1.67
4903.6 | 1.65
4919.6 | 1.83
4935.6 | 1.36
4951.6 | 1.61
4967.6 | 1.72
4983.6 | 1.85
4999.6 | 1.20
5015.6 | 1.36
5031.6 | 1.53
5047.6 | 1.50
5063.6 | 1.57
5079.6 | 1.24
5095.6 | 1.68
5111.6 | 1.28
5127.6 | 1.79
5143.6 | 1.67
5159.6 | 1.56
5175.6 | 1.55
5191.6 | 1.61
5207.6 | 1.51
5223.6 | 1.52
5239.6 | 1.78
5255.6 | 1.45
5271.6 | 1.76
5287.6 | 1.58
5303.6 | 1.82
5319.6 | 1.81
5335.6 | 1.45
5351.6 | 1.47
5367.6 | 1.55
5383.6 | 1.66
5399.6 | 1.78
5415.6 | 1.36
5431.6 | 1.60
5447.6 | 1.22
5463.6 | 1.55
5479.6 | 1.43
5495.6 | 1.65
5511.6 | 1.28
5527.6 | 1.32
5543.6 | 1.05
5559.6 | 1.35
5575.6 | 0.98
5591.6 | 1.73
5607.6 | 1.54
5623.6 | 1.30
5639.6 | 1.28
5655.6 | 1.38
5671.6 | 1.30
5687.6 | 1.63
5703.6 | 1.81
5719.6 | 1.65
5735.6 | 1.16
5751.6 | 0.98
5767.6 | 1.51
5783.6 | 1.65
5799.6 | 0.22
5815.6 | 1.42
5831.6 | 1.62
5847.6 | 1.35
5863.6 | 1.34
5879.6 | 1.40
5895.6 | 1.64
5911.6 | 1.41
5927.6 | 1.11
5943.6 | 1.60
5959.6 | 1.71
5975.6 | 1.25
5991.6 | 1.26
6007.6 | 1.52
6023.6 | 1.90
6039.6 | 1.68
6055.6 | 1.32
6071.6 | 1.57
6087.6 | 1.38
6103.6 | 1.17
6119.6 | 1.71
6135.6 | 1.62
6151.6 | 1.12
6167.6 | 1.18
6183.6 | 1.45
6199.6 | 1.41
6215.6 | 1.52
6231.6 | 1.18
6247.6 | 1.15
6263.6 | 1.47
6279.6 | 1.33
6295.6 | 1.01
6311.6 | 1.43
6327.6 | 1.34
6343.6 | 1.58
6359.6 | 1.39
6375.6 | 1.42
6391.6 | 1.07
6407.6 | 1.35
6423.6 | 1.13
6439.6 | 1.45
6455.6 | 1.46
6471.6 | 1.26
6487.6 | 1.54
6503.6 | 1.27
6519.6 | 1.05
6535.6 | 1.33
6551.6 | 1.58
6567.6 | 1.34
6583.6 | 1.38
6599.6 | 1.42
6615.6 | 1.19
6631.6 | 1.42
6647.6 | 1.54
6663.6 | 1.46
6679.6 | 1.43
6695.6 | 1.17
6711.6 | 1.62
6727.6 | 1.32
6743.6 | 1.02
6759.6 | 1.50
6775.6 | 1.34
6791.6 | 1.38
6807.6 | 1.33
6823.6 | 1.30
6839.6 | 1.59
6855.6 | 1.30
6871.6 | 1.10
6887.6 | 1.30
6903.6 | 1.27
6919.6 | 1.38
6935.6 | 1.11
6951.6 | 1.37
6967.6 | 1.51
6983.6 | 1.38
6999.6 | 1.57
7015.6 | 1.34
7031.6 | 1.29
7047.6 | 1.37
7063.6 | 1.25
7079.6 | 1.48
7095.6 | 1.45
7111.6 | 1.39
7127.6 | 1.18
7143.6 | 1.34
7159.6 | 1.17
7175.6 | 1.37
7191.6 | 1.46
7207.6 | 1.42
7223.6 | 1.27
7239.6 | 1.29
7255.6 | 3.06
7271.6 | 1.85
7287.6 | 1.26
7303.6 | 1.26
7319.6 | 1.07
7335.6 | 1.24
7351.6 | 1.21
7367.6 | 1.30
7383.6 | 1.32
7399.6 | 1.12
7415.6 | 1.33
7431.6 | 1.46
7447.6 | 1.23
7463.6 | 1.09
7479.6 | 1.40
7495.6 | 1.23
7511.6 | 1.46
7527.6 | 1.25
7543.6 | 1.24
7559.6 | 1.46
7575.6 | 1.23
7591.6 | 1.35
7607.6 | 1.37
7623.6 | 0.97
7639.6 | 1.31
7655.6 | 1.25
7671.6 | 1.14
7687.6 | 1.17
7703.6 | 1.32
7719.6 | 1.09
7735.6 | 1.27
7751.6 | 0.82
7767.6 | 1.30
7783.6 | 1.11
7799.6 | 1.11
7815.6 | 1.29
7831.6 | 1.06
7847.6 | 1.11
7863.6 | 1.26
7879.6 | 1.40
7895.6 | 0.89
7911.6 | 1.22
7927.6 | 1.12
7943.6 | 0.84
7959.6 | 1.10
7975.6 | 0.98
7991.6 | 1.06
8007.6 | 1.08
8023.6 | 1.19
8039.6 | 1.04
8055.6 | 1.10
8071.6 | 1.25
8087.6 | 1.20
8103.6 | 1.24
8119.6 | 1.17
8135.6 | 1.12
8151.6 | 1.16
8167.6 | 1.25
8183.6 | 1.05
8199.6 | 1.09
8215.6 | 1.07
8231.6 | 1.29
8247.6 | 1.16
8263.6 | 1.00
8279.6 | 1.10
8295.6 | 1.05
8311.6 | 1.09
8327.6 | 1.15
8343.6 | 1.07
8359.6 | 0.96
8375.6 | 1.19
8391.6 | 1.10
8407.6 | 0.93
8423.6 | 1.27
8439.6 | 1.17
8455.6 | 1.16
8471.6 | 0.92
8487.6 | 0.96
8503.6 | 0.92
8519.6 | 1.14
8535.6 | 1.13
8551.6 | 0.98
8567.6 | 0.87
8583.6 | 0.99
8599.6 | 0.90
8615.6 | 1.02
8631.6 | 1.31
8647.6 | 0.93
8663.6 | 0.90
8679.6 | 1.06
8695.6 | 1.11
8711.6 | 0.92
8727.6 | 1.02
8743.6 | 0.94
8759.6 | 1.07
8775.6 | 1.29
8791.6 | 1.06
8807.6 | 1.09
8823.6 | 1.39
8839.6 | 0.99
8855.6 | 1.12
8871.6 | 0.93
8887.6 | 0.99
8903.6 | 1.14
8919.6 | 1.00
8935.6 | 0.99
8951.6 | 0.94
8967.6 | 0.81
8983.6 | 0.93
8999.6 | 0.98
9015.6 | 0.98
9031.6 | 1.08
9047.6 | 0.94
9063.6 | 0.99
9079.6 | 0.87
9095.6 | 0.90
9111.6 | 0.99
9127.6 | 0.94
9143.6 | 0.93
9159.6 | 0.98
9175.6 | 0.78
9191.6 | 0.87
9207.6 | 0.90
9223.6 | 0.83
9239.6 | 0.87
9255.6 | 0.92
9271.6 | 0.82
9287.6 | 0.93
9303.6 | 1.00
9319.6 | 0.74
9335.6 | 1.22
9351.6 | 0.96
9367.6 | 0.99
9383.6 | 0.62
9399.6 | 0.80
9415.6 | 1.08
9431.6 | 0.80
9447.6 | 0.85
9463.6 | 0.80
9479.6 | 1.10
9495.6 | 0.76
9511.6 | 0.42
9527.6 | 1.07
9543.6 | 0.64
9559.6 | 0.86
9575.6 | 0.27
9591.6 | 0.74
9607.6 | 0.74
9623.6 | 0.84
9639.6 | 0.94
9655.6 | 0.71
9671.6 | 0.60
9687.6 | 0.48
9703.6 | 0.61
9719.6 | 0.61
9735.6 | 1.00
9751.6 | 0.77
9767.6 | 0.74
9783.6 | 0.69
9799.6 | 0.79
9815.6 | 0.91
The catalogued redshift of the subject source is 0.11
